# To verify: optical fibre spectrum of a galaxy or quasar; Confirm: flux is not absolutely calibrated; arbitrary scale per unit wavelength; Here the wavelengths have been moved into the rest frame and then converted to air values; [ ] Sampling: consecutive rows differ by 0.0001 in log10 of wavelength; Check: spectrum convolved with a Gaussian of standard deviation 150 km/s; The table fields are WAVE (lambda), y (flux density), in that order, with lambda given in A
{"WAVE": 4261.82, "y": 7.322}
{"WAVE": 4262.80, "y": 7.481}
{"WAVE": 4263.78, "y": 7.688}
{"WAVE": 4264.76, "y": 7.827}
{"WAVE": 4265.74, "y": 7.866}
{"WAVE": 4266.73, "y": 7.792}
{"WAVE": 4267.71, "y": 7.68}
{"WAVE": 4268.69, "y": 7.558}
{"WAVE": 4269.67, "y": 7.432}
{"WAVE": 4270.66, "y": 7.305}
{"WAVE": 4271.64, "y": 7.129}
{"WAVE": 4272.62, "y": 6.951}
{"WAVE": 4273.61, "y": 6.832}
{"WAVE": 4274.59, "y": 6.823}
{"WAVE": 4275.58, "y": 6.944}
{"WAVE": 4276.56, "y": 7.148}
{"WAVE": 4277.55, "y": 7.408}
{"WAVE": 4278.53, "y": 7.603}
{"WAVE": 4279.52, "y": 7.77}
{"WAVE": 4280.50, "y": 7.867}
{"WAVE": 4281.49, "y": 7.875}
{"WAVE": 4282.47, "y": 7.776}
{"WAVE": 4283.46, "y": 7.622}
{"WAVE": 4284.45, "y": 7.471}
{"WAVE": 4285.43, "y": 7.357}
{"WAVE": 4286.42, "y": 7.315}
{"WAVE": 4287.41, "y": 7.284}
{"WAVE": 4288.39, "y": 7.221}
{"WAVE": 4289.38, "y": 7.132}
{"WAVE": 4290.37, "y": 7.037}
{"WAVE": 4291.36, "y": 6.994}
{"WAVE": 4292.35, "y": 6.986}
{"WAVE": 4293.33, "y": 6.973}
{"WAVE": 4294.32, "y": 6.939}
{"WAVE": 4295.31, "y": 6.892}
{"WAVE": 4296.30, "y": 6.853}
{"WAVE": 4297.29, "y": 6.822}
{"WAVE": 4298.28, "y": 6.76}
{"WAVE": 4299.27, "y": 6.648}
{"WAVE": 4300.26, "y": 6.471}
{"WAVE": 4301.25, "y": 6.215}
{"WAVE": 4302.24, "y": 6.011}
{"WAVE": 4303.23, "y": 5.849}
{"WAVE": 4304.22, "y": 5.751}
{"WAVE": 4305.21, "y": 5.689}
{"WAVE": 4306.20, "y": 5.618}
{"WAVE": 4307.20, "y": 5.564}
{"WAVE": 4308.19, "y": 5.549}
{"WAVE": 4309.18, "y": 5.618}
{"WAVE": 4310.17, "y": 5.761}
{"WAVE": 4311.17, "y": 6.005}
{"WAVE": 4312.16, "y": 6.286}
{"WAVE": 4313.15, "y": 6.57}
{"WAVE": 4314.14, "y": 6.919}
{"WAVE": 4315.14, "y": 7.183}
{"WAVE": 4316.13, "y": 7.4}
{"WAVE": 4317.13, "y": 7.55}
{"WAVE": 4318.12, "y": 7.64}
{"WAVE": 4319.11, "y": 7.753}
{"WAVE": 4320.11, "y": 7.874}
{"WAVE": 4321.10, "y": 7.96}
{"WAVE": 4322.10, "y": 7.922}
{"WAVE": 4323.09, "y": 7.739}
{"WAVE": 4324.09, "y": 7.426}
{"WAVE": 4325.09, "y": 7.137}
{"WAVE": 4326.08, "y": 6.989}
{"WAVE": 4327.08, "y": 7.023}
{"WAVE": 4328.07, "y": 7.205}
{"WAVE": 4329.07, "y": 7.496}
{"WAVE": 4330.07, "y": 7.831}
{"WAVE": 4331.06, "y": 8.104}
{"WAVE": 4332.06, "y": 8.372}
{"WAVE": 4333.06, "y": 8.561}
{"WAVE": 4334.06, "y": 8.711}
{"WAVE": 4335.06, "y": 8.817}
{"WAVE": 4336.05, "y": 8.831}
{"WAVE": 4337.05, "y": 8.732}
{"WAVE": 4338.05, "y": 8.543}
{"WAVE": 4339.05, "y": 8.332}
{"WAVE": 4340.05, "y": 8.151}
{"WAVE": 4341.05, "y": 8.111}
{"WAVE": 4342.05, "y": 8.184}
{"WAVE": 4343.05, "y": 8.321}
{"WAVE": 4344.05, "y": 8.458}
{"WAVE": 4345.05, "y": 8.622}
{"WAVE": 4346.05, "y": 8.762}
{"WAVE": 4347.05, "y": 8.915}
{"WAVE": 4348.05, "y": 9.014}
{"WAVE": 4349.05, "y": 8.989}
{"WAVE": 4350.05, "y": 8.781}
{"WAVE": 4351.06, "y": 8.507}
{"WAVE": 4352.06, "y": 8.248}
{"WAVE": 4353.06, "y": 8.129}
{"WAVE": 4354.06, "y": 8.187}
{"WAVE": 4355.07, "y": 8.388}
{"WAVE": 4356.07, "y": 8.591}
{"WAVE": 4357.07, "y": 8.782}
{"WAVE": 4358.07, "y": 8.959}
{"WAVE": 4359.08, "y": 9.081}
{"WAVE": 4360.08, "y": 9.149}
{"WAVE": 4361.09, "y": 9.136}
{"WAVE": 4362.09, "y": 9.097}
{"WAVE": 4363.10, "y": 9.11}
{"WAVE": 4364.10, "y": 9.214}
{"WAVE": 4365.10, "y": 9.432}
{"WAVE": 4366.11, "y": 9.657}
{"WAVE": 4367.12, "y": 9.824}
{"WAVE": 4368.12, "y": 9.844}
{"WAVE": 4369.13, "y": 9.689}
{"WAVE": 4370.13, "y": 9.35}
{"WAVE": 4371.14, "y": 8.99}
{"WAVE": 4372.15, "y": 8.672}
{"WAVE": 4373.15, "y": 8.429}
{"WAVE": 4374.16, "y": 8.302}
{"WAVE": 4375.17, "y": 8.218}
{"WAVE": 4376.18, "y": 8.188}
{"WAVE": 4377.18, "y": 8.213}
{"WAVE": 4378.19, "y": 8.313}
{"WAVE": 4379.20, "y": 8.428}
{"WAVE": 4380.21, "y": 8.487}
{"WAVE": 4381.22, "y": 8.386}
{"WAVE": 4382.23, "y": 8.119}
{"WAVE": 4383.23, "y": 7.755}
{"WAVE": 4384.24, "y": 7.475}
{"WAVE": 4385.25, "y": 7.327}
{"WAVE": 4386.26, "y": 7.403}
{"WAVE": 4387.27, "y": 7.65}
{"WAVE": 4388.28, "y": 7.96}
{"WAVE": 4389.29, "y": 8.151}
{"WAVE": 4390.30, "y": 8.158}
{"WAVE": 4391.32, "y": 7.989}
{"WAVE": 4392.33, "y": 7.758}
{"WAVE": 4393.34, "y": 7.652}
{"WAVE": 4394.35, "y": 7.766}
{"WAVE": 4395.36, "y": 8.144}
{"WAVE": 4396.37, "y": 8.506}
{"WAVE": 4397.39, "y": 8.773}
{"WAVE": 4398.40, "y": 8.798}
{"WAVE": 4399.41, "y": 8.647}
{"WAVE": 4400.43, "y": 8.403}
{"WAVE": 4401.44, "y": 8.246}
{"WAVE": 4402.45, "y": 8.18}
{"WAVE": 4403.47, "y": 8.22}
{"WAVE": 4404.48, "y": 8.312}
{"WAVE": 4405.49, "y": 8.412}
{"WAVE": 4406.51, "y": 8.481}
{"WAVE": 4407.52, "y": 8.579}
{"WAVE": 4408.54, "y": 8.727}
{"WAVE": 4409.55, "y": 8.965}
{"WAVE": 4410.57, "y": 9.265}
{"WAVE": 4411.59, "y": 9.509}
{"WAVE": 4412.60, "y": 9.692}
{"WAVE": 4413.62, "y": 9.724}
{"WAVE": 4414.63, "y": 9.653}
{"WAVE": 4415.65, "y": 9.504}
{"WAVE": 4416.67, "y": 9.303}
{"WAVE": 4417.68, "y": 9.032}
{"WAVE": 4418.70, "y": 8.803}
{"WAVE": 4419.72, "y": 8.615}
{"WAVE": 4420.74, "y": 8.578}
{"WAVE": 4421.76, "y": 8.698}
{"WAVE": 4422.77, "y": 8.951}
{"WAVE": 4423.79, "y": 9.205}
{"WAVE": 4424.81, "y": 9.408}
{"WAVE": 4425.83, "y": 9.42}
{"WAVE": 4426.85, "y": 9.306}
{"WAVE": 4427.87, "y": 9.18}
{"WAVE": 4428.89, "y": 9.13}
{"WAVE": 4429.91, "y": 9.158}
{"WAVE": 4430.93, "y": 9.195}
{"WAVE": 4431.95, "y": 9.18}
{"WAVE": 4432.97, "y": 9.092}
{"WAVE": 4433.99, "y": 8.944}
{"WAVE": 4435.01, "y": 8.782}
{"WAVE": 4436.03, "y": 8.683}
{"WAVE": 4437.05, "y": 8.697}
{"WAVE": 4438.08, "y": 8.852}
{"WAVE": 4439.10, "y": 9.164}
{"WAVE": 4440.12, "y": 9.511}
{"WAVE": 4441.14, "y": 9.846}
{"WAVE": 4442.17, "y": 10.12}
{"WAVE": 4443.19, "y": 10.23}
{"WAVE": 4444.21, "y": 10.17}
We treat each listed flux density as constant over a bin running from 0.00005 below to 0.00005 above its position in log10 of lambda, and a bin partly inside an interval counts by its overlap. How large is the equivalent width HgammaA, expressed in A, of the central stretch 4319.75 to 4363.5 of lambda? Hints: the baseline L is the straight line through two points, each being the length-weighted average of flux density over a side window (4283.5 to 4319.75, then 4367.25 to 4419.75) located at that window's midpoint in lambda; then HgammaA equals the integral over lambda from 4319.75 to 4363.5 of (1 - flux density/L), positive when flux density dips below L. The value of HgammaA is -5.0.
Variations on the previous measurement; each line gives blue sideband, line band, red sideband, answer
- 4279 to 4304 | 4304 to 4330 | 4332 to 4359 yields 3.05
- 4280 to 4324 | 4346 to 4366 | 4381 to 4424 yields -2.81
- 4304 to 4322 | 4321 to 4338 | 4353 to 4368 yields -1.08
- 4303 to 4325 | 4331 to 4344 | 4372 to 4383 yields -2.03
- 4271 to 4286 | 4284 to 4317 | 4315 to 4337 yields 4.31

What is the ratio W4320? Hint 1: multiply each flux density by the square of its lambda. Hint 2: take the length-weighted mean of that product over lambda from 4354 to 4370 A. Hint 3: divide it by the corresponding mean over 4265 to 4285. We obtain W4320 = 1.3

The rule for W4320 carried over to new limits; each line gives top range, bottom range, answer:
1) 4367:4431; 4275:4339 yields 1.25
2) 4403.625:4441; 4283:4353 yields 1.28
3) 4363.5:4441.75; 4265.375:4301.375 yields 1.28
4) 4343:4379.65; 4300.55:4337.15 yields 1.26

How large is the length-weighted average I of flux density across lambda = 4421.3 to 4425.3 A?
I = 9.08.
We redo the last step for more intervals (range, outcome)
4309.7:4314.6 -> 6.31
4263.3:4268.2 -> 7.77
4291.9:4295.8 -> 6.96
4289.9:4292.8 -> 7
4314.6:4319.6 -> 7.5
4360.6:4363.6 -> 9.12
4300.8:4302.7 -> 6.11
